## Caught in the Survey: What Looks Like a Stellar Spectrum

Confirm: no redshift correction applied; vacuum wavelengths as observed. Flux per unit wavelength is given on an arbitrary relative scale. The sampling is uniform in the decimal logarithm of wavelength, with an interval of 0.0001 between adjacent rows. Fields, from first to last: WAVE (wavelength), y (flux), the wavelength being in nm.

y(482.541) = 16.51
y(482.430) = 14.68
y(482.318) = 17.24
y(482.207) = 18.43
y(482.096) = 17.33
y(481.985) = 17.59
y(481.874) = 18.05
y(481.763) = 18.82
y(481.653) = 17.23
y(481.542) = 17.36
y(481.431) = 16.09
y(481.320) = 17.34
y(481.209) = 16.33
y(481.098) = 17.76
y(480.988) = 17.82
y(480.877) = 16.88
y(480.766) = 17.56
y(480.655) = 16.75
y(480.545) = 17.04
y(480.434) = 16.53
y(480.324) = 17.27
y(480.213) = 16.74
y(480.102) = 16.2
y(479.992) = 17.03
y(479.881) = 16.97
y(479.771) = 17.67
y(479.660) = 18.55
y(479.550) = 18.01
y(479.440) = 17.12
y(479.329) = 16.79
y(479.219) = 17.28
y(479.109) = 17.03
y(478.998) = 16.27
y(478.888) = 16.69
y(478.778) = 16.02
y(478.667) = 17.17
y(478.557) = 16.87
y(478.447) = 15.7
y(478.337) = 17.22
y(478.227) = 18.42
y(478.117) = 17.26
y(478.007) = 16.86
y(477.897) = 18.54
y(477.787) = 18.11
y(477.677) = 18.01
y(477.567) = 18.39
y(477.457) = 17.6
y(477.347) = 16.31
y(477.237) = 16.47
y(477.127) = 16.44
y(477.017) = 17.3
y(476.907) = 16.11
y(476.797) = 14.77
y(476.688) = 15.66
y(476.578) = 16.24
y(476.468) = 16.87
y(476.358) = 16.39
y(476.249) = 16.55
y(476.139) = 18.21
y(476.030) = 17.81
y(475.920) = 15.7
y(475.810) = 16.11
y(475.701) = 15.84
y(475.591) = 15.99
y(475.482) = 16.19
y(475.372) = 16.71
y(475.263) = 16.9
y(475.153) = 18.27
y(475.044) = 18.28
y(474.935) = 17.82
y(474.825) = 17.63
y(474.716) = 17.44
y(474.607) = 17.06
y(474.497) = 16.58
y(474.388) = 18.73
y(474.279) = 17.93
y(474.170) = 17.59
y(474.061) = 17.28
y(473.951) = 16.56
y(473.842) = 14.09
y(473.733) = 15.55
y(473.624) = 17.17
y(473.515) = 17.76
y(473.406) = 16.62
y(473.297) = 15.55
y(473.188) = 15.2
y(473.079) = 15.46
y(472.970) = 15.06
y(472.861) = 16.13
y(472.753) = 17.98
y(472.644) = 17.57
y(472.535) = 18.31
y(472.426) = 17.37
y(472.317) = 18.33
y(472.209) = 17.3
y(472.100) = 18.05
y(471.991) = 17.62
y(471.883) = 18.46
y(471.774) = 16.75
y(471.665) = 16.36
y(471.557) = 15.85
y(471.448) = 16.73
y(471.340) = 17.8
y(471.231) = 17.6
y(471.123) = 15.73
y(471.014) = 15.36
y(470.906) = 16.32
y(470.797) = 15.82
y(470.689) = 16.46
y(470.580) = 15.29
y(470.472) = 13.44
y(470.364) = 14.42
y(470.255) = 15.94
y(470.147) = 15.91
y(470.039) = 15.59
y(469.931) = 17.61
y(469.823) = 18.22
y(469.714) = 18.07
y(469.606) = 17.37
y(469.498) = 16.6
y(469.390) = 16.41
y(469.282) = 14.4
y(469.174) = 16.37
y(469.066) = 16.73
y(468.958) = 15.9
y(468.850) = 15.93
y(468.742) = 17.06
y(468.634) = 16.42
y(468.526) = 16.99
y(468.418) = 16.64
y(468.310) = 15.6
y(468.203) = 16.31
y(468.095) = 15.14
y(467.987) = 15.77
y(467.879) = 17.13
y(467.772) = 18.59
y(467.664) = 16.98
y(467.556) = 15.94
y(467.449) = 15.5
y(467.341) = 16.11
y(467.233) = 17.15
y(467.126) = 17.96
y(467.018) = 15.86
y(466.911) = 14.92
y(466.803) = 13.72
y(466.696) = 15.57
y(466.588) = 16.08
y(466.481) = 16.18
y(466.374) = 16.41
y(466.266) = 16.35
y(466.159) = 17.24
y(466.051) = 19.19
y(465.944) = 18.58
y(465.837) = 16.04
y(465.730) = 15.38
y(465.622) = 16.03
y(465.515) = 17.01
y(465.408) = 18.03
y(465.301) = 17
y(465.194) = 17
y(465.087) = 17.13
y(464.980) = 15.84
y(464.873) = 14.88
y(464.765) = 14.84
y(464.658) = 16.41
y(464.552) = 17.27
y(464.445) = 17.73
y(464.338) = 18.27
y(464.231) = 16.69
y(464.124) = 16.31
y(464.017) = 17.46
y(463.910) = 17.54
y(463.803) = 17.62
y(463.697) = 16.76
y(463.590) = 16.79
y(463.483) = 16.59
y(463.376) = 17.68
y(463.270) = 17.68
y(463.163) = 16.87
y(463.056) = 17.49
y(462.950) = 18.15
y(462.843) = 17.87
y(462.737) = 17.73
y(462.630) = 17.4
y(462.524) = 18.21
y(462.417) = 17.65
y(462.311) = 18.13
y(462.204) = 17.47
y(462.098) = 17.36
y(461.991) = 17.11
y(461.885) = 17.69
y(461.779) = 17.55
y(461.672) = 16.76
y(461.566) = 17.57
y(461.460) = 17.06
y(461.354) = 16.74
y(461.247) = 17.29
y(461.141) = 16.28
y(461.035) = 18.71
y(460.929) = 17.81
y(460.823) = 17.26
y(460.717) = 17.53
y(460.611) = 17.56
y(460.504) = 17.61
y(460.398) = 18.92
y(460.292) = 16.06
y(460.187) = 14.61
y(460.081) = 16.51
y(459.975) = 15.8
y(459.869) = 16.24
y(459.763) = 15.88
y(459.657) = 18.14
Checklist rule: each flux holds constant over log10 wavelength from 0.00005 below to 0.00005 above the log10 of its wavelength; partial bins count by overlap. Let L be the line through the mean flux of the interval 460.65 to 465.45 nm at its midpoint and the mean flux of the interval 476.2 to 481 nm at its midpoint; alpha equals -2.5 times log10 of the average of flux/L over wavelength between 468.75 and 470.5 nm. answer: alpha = 0.06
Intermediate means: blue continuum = 17.2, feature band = 16.2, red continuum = 17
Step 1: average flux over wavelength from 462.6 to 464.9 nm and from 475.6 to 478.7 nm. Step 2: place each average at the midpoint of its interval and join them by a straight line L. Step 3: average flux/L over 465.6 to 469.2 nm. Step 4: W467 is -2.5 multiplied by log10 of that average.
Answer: 0.04 mag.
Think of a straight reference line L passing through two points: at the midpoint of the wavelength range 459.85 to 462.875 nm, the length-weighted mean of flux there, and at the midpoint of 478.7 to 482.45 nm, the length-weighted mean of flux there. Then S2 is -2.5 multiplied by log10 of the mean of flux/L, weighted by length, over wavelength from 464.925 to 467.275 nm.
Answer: 0.04 mag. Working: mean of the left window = 17.3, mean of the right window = 17.2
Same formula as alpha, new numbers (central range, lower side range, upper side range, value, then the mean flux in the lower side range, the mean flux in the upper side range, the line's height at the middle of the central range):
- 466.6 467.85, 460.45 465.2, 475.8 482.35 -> 0.06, 17.2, 17.1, 17.2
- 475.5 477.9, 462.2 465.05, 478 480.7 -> 0.02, 17.2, 17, 17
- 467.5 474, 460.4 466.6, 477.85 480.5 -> 0.04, 17.2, 17.1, 17.1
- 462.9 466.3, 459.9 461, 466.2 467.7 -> -0.04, 17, 16.1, 16.4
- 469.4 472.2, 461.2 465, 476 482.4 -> 0.04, 17.2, 17.1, 17.2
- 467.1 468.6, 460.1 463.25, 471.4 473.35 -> 0.04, 17.4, 16.9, 17.1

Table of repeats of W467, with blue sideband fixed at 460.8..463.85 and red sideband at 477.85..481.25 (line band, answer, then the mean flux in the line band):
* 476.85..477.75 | 0.005 mag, 17.1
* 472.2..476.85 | 0.026 mag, 16.8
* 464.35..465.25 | 0.058 mag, 16.5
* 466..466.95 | 0.076 mag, 16.2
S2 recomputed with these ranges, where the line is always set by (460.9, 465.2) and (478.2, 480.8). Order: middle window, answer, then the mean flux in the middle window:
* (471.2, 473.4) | 0.01 mag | 17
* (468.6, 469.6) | 0.06 mag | 16.3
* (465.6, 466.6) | 0.02 mag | 16.8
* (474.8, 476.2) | 0.00 mag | 17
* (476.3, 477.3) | 0.05 mag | 16.2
